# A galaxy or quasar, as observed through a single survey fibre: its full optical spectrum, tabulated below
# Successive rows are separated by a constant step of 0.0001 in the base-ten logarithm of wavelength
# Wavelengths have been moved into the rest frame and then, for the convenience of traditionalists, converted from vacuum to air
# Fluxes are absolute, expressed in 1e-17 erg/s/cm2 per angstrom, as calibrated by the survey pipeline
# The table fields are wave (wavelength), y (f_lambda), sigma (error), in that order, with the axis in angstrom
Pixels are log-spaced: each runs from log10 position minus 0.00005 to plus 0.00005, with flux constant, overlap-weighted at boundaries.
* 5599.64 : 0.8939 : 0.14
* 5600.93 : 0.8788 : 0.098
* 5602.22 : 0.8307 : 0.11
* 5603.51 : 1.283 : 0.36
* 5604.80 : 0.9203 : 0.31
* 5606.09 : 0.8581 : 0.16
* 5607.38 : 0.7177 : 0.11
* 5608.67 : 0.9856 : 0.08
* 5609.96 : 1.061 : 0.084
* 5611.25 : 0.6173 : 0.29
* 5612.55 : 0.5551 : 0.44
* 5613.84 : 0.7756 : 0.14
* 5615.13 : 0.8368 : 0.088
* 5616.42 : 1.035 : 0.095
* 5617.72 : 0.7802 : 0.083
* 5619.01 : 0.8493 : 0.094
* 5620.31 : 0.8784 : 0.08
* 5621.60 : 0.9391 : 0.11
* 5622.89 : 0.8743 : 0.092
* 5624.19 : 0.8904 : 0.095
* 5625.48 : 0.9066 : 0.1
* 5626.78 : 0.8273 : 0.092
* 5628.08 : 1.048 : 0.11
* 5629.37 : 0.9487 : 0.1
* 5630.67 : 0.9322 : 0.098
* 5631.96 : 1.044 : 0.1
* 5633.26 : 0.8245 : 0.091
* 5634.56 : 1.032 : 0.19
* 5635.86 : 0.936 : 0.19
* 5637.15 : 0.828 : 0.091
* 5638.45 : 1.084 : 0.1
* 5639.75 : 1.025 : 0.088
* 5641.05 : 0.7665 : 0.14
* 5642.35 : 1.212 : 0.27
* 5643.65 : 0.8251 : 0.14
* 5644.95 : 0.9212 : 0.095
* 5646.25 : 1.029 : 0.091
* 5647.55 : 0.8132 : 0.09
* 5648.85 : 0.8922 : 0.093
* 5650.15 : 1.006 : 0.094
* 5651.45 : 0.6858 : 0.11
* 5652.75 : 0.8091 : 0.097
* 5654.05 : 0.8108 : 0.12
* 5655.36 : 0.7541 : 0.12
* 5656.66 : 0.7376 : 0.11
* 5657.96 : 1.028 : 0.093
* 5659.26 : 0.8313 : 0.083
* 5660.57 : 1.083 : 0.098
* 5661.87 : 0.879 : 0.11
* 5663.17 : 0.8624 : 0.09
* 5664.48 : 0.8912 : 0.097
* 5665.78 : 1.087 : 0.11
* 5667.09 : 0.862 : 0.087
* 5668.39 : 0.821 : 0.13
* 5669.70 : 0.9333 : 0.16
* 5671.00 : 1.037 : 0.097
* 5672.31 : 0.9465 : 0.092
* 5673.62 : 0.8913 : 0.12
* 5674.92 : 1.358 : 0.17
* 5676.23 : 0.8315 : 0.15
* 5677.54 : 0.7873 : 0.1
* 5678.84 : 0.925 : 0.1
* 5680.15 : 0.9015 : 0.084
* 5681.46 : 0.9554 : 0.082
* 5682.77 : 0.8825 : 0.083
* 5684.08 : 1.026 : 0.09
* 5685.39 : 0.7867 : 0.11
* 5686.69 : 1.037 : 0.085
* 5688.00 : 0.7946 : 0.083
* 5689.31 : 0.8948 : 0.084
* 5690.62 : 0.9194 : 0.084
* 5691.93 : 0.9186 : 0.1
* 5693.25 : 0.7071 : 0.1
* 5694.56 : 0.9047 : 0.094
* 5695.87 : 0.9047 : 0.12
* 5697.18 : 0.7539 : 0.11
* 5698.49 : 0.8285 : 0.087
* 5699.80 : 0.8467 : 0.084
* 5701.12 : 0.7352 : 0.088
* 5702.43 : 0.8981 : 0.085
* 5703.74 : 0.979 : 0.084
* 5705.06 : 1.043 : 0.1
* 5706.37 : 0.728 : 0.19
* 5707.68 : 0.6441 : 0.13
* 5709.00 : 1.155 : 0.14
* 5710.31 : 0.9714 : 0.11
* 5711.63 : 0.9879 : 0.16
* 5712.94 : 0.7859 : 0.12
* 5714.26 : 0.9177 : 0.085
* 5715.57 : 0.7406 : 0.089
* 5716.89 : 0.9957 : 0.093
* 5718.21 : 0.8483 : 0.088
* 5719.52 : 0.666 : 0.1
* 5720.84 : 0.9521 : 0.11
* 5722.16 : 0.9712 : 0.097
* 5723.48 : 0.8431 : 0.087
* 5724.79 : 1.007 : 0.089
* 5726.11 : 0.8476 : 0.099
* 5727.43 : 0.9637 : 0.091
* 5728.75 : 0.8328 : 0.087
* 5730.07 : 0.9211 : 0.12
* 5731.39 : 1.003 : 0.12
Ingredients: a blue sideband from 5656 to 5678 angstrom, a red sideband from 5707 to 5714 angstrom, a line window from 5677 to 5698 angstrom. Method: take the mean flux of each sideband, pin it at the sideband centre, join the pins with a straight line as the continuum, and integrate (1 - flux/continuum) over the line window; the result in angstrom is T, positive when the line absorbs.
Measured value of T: 0.9 angstrom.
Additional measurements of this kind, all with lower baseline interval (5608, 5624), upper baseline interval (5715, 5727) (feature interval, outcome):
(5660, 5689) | -2.3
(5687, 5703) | 0.4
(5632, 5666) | -2.0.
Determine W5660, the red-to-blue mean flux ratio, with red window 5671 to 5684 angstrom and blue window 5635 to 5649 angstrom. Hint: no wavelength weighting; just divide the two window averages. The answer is 1.01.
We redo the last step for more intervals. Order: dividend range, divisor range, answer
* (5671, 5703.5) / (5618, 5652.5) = 0.97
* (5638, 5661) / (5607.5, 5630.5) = 1.04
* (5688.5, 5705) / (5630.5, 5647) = 0.90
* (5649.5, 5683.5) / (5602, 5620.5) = 1.05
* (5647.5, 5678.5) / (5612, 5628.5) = 1.05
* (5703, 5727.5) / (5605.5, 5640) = 1.01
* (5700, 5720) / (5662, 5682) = 0.93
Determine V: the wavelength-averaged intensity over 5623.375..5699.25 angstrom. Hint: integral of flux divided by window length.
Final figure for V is 0.911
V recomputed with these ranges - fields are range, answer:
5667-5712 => 0.903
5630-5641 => 0.952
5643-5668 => 0.884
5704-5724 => 0.885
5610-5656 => 0.888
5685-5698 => 0.864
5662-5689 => 0.93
